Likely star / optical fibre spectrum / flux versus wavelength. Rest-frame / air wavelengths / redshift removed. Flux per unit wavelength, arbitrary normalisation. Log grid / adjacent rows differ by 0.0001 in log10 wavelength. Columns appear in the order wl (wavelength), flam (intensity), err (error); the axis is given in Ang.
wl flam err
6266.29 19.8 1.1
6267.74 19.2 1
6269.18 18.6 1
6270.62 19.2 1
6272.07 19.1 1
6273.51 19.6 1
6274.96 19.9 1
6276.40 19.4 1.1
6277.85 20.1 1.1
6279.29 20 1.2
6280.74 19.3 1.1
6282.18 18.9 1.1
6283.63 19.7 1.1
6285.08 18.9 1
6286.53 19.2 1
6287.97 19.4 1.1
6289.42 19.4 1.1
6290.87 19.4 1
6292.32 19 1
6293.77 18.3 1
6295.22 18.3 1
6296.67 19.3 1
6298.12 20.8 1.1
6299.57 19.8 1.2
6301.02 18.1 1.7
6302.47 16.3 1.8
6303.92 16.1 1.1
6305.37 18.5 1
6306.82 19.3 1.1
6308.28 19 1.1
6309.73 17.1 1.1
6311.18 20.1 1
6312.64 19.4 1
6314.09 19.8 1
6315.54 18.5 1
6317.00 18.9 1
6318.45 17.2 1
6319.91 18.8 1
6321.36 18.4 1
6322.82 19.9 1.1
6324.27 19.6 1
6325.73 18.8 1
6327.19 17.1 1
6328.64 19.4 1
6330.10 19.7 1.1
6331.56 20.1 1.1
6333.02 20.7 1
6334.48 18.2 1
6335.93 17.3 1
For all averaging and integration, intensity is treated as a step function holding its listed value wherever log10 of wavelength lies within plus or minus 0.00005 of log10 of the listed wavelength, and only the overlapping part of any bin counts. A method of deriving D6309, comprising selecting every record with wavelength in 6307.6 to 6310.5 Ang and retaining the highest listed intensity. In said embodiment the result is 19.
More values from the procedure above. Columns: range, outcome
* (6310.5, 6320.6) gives 20.1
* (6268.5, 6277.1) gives 19.9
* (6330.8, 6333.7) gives 20.7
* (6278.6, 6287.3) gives 20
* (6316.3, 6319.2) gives 18.9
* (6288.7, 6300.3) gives 20.8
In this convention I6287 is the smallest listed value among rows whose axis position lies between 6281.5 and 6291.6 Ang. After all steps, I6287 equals 18.9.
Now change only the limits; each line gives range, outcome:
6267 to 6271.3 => 18.6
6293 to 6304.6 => 16.1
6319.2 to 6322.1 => 18.4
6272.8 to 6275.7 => 19.6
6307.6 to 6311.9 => 17.1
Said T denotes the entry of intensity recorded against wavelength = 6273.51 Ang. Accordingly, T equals 19.6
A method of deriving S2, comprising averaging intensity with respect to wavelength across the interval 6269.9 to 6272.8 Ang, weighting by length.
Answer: 19.2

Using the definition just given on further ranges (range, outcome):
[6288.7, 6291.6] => 19.4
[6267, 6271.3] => 19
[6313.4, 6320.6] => 18.6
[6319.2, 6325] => 19.2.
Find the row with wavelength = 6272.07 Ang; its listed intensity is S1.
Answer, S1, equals 19.1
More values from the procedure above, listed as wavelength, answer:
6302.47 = 16.3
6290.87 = 19.4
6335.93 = 17.3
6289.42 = 19.4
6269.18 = 18.6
